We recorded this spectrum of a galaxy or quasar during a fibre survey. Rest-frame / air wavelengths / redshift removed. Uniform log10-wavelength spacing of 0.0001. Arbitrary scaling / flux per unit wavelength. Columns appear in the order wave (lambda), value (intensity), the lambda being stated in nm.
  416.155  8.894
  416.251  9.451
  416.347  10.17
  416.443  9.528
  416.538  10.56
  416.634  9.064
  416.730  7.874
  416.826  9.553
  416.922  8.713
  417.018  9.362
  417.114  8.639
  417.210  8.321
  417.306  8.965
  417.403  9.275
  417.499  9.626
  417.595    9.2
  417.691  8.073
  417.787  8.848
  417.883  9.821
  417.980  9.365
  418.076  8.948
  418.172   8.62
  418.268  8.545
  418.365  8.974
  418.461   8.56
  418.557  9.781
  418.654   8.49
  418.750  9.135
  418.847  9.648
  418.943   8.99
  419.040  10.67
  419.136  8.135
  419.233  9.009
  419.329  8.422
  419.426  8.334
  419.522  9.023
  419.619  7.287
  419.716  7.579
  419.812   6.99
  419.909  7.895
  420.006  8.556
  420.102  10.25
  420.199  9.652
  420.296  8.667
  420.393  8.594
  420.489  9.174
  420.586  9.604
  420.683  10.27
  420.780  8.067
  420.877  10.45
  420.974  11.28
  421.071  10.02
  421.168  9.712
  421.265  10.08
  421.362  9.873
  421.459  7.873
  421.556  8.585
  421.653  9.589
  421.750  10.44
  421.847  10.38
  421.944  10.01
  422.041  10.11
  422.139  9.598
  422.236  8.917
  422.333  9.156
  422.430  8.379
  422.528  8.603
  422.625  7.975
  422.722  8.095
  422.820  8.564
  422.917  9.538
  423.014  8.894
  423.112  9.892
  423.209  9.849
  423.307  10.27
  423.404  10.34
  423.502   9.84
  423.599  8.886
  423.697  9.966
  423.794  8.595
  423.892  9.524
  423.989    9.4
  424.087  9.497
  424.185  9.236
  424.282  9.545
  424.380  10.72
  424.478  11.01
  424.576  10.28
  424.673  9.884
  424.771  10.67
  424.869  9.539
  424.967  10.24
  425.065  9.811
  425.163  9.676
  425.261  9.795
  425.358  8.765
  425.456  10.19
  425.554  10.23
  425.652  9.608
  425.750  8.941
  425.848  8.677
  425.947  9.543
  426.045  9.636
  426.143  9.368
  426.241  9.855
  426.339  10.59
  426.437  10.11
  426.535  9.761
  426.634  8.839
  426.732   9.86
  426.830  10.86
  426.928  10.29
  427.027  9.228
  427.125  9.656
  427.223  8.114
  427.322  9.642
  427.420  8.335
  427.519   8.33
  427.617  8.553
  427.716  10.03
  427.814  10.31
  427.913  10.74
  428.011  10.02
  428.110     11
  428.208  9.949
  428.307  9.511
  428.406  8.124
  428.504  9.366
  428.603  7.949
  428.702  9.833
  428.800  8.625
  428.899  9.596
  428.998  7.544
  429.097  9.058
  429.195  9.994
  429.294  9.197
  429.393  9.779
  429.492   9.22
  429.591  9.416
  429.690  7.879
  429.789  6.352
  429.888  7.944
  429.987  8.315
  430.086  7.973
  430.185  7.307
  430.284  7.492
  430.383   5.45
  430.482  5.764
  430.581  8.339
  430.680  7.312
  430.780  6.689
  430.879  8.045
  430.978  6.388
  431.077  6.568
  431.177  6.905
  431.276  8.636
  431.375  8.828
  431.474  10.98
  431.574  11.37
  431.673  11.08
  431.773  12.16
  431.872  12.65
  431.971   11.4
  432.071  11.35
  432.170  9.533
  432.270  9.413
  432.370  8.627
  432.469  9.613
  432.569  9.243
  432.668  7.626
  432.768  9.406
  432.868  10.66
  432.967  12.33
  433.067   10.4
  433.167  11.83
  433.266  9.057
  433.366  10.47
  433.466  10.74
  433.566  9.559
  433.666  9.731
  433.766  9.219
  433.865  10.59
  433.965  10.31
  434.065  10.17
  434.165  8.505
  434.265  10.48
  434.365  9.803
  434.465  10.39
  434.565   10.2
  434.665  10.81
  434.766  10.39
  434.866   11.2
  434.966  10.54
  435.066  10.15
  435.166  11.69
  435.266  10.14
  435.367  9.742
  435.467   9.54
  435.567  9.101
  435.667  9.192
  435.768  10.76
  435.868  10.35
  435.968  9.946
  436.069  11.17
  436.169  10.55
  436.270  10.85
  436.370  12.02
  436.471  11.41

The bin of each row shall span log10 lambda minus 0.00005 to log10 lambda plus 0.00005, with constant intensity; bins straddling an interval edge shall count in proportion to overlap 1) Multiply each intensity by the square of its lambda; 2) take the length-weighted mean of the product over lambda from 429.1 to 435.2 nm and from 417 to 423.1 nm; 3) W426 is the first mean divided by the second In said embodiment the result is 1.10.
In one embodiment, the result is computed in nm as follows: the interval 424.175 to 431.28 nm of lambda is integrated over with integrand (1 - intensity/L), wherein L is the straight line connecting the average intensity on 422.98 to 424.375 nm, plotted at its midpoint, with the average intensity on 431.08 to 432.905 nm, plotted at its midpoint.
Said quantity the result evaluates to 0.50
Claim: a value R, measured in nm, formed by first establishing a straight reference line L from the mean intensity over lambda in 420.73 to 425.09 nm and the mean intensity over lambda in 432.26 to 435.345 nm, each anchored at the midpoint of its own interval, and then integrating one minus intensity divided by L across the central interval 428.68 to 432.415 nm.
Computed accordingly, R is 0.450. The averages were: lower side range 9.58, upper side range 10.1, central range 8.76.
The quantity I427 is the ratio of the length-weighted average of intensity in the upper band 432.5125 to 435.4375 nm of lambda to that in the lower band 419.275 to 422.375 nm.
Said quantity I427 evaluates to 1.11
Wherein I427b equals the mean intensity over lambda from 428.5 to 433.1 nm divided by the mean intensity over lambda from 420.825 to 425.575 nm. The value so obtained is 0.9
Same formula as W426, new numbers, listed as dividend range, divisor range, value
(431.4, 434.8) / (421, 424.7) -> 1.13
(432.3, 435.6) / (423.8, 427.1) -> 1.07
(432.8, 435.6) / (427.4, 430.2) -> 1.17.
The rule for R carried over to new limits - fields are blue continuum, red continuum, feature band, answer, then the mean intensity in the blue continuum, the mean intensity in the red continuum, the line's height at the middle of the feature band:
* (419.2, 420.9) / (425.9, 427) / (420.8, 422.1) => -0.12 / 8.74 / 9.87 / 8.99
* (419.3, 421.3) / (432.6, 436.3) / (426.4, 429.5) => 0.08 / 9.04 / 10.2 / 9.67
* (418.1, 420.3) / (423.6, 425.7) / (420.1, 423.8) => -0.06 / 8.75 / 9.8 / 9.28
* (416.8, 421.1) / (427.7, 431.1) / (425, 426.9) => -0.23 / 9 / 8.49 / 8.66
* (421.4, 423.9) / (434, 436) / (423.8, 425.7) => -0.08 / 9.3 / 10.2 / 9.45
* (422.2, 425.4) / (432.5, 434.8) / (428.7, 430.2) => 0.18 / 9.5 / 10.1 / 9.83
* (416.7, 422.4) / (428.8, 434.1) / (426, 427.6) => -0.06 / 9.11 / 9.16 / 9.14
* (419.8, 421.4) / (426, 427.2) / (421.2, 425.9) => 0.04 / 9.41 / 9.81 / 9.61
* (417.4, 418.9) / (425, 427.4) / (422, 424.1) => 0.03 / 9.05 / 9.62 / 9.4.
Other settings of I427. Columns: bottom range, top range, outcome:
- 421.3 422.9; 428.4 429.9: 0.96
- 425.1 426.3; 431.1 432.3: 1.08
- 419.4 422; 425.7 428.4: 1.04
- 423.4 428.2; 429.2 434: 0.94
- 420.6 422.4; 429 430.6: 0.83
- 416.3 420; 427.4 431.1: 0.96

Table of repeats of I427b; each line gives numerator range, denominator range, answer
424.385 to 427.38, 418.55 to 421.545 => 1.08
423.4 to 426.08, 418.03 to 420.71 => 1.10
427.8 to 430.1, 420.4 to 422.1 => 0.93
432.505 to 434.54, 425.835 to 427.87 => 1.05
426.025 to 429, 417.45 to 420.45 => 1.08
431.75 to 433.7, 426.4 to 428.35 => 1.06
